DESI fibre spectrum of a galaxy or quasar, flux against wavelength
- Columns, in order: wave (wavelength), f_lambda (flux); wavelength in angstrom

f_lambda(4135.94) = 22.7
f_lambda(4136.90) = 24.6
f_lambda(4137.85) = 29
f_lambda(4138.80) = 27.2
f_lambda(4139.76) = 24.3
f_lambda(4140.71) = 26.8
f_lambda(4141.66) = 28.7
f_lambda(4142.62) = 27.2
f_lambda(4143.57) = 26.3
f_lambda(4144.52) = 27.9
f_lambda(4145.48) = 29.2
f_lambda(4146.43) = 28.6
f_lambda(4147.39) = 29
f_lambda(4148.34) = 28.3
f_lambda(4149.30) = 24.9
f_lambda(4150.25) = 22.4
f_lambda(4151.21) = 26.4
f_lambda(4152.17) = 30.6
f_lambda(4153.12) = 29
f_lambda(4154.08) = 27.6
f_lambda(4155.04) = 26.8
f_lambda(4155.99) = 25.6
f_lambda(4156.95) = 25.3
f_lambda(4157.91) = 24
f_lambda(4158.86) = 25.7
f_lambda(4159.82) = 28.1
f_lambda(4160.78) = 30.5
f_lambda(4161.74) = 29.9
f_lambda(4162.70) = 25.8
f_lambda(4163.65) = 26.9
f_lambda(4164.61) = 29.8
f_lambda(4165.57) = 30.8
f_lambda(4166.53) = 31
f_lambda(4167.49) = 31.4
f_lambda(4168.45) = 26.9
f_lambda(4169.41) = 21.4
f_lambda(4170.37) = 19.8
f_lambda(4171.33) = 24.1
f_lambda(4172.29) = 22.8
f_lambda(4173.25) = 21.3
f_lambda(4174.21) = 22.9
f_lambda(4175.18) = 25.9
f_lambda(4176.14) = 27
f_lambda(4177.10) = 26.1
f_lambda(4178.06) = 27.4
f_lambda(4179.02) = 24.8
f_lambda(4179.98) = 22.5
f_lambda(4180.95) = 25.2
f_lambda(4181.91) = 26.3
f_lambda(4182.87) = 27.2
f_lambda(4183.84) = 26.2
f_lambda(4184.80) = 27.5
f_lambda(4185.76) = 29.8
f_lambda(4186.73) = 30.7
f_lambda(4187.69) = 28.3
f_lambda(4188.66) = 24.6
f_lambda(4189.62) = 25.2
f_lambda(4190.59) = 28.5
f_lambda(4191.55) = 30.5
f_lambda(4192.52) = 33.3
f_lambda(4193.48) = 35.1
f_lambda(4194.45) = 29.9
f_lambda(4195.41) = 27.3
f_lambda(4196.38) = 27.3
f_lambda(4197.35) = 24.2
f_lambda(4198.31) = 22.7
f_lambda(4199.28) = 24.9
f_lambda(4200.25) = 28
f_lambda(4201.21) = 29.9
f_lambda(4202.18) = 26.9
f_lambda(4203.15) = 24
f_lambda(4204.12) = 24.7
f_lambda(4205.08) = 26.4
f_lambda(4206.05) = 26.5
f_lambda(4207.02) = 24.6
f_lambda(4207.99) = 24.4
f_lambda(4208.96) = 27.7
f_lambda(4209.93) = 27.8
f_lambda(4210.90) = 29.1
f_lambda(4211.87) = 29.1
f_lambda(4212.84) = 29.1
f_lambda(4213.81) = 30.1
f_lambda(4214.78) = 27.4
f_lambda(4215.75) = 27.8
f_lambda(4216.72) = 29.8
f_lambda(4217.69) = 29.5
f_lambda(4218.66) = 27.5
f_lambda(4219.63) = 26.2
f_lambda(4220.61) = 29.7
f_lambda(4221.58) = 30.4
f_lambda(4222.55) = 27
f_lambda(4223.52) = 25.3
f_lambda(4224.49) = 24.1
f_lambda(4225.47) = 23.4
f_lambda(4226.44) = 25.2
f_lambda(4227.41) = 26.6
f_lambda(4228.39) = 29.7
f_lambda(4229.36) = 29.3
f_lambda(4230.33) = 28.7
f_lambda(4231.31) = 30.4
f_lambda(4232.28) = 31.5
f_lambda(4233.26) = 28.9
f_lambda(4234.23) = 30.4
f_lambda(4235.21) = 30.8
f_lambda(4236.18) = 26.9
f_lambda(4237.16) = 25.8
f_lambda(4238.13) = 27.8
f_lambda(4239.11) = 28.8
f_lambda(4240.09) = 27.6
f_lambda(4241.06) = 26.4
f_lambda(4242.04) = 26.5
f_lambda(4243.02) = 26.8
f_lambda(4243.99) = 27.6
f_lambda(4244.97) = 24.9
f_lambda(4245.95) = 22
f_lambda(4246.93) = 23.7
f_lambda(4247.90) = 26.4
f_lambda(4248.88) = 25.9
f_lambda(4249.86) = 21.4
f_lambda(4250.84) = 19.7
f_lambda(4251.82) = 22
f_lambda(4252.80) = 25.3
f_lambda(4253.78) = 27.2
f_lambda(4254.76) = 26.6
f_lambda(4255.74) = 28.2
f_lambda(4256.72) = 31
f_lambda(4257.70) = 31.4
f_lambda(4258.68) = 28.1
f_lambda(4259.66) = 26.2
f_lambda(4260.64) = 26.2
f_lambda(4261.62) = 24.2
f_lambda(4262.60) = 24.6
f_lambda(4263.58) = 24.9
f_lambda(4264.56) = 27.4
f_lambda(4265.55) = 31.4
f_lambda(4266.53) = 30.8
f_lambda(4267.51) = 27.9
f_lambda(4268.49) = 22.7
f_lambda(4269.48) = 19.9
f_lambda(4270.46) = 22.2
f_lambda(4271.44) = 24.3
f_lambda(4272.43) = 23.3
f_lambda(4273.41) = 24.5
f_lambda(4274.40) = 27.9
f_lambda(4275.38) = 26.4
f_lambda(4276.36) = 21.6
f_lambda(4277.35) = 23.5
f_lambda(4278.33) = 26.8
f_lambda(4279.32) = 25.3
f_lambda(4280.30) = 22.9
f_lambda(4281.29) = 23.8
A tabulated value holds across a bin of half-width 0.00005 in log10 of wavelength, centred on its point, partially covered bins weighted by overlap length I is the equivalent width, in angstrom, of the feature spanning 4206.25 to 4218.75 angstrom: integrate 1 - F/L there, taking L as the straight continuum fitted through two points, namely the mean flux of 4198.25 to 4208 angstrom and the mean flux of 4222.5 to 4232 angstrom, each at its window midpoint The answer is -0.8 angstrom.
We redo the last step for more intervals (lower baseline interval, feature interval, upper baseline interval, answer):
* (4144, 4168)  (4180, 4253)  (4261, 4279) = -1.9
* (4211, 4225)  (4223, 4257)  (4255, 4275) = 0.8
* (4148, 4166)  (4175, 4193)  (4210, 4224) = 0.4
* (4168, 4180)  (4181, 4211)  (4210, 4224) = -1.2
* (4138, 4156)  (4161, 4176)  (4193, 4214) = 0.6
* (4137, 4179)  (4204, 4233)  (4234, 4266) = -1.2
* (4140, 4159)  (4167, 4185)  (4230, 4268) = 1.3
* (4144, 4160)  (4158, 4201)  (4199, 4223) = 0.5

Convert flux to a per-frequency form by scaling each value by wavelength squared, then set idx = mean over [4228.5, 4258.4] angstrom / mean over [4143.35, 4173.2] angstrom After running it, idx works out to 1.05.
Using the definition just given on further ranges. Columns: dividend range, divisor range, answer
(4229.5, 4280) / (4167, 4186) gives 1.08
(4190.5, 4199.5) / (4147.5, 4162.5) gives 1.07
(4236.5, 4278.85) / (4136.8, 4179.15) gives 1.01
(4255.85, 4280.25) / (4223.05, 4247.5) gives 0.97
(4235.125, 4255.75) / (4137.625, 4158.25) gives 0.99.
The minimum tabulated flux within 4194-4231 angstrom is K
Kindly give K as 22.7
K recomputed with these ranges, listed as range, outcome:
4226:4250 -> 21.4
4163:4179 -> 19.8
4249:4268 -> 19.7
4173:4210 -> 21.3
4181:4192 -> 24.6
